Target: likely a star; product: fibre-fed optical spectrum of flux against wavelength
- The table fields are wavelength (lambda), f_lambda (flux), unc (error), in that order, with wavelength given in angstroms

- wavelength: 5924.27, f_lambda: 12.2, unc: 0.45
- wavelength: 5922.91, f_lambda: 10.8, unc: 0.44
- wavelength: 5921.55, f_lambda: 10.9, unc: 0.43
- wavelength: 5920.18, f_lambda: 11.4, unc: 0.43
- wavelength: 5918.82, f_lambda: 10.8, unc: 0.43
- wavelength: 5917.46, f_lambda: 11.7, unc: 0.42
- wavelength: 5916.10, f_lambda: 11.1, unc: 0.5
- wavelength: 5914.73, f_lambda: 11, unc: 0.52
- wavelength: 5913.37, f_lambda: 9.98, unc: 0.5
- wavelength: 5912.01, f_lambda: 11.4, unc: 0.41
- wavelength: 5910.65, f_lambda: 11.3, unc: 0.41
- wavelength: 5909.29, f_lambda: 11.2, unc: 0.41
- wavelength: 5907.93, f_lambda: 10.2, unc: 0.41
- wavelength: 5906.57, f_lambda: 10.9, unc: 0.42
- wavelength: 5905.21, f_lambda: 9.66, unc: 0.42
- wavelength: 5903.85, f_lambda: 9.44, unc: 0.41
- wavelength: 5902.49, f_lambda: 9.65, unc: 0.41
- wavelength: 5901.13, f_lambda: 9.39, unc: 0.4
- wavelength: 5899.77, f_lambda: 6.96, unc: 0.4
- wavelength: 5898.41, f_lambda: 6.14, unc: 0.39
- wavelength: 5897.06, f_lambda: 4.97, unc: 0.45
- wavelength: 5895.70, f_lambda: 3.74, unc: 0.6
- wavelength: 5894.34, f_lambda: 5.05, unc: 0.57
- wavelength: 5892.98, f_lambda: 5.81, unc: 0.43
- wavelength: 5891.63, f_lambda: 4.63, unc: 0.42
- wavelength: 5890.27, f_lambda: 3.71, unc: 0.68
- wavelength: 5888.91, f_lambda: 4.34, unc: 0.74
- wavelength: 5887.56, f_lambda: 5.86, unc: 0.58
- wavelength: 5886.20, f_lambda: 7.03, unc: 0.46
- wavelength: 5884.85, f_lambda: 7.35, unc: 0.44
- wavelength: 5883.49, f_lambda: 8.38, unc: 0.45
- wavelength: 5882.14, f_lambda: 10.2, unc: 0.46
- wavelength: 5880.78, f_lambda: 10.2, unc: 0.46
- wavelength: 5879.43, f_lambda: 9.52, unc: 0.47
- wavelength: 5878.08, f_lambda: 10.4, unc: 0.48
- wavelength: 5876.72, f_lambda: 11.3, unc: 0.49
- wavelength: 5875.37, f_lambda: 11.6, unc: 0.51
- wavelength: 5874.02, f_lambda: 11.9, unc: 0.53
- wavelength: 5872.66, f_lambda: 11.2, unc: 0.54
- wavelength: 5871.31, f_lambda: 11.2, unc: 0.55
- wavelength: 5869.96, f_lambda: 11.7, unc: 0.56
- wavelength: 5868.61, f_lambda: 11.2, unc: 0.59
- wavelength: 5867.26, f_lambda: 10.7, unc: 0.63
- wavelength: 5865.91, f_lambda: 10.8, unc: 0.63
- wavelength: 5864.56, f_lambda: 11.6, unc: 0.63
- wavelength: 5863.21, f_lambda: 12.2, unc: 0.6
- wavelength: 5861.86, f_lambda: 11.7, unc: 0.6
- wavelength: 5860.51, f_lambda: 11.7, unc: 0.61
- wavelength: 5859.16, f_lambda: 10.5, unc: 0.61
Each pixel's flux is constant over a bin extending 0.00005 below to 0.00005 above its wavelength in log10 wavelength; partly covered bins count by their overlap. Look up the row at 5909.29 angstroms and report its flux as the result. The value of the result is 11.2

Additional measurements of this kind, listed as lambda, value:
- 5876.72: 11.3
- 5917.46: 11.7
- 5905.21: 9.66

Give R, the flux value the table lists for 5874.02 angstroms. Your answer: 11.9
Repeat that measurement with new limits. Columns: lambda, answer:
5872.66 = 11.2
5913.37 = 9.98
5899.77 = 6.96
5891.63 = 4.63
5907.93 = 10.2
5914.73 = 11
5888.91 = 4.34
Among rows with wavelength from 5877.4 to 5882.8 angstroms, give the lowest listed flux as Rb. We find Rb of 9.52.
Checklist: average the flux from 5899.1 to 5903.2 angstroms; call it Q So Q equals 8.67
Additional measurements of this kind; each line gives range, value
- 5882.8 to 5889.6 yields 6.6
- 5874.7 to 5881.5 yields 10.6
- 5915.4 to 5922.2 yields 11.2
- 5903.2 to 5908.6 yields 10.1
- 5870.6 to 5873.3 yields 11.2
